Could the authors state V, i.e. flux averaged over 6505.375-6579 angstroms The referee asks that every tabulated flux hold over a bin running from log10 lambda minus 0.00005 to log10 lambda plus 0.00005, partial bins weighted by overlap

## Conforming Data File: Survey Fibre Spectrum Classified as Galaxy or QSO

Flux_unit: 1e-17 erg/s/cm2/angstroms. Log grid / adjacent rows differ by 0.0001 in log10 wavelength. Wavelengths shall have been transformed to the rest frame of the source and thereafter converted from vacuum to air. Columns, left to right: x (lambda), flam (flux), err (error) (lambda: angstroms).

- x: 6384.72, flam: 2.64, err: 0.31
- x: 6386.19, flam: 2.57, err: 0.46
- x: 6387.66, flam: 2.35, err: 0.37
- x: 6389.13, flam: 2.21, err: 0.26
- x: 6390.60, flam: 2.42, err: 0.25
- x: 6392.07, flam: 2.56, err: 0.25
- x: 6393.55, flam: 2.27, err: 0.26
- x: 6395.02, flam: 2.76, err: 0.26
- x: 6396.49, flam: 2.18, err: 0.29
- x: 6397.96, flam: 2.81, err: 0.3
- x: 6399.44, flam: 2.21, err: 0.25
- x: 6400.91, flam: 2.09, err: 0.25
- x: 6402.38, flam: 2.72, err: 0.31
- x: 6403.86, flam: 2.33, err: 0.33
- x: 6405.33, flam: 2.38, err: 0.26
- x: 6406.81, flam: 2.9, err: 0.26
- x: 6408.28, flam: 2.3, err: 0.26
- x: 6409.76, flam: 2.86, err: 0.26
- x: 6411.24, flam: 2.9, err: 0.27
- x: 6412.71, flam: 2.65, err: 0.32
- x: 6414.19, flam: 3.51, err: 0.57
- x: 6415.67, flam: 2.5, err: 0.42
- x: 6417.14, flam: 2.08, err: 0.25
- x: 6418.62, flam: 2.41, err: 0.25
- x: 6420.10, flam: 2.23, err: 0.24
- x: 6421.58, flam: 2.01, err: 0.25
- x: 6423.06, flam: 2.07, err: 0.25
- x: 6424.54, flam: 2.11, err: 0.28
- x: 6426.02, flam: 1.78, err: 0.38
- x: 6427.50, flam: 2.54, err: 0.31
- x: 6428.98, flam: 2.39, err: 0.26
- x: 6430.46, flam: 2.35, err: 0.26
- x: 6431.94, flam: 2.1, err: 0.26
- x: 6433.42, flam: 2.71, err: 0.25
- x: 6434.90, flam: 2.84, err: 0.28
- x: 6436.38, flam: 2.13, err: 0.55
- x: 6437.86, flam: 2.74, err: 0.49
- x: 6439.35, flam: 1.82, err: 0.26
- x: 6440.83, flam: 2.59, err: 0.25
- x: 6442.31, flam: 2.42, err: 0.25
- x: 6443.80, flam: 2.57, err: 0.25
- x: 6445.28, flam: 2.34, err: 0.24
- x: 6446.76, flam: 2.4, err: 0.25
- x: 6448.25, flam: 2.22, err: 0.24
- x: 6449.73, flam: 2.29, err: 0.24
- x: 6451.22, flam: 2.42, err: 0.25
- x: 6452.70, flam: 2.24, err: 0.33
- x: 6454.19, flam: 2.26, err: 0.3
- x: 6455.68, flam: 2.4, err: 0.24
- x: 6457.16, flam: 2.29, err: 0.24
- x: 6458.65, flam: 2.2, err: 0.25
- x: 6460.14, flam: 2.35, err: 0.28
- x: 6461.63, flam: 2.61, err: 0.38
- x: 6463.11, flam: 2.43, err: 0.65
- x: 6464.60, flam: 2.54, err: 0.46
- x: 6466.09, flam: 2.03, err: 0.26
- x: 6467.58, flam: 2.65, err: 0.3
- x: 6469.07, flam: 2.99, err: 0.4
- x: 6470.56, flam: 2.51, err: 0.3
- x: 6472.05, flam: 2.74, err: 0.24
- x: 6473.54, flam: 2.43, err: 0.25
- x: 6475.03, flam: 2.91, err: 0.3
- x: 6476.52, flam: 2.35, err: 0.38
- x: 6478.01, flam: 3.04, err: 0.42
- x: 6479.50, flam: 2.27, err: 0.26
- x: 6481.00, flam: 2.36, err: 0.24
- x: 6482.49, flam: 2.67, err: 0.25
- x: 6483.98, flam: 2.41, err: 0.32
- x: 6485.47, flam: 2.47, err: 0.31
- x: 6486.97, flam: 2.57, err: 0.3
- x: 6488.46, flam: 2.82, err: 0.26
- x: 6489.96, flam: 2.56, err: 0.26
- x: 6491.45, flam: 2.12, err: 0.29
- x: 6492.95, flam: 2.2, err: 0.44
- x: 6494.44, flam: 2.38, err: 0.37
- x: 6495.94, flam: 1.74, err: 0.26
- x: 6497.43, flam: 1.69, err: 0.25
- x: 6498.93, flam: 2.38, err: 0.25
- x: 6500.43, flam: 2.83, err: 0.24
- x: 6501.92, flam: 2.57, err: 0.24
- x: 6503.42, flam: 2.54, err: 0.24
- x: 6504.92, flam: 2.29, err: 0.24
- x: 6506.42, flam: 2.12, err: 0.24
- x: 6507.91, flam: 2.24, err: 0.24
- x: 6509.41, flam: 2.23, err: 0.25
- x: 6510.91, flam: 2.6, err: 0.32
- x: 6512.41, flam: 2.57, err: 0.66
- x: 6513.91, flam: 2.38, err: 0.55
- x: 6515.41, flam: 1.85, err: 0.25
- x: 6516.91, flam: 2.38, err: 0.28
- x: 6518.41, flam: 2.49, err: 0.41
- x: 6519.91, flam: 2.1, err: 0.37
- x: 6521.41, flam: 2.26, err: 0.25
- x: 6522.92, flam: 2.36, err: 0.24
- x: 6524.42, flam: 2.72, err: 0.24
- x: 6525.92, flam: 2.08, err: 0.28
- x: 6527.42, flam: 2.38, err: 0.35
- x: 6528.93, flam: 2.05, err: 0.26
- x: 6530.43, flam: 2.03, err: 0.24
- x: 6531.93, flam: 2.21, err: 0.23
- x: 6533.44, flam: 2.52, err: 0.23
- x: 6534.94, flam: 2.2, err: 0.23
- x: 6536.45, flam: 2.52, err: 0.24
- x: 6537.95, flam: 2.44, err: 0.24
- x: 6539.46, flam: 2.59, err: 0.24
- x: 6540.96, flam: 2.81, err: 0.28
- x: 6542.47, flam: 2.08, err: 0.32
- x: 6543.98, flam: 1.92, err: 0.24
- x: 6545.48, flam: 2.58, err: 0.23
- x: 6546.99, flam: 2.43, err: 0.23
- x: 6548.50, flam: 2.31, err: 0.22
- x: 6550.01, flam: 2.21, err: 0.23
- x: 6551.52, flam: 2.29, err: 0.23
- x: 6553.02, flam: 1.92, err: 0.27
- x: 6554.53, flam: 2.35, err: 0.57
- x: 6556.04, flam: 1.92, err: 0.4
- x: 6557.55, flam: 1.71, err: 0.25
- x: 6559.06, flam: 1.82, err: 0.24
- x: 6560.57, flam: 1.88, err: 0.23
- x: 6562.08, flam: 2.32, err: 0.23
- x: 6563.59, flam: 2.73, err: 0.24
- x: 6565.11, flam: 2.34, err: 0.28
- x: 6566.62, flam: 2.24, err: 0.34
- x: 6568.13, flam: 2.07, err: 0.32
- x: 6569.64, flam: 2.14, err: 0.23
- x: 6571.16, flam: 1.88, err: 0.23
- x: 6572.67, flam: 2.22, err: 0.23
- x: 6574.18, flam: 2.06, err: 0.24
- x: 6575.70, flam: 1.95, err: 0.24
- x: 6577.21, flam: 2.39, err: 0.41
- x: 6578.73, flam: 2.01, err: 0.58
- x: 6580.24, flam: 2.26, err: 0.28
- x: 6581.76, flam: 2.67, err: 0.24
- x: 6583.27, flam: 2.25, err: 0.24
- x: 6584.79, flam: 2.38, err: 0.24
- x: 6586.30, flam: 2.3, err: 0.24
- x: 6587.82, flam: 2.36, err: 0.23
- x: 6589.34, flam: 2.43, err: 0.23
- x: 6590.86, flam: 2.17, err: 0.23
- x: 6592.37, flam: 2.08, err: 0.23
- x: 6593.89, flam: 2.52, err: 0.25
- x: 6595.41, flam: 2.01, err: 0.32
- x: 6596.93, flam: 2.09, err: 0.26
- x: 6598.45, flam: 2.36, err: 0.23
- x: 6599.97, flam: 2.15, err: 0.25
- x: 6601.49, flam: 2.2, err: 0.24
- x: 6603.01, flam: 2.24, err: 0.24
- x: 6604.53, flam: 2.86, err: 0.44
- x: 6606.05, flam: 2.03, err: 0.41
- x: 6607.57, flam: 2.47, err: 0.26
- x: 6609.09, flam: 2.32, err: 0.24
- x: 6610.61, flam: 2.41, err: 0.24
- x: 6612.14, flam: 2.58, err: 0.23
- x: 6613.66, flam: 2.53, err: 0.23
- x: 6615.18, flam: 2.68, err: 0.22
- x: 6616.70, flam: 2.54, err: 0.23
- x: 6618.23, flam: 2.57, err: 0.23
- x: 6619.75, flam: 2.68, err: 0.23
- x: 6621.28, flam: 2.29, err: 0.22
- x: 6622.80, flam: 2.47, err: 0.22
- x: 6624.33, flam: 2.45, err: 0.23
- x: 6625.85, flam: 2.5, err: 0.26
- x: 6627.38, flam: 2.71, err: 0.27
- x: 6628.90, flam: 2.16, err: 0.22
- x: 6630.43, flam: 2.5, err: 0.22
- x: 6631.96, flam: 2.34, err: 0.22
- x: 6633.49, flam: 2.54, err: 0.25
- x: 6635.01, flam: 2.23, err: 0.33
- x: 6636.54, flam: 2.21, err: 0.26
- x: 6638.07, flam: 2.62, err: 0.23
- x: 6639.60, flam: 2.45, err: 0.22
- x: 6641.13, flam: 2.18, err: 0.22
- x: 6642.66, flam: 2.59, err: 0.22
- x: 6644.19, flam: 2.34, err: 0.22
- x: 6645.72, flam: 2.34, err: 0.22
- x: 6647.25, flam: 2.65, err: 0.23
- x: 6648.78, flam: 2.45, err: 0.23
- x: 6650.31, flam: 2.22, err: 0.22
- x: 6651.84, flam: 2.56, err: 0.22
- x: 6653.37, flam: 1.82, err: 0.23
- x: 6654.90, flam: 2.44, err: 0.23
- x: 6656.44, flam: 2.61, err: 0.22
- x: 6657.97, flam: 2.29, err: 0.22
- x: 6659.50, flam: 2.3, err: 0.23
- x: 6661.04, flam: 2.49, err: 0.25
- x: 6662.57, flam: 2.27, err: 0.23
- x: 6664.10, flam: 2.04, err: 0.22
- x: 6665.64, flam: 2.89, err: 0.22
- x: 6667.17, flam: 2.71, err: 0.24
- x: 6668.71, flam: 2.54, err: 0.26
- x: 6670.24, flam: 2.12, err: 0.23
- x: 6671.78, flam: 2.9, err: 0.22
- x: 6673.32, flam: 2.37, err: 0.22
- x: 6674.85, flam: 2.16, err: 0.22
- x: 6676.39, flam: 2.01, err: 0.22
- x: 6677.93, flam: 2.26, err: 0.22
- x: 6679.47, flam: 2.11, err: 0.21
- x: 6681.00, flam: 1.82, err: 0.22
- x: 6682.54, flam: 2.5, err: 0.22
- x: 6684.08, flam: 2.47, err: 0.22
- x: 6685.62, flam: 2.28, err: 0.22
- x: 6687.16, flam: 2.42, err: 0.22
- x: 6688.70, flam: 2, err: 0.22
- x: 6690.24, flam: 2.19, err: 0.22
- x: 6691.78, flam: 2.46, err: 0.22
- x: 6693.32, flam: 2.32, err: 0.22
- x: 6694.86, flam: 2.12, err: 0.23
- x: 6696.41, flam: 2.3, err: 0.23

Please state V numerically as 2.24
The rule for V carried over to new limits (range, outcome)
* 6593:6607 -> 2.27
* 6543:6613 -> 2.24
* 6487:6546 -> 2.33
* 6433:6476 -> 2.45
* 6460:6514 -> 2.45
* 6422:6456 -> 2.33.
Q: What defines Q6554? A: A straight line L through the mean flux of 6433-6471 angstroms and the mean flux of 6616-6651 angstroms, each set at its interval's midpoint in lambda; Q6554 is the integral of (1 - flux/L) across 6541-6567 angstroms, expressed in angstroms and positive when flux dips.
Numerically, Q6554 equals 2.5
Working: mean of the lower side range 2.42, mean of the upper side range 2.44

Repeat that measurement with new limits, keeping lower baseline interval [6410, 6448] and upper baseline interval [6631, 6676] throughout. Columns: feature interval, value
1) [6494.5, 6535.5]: 2.0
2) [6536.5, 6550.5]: 0.1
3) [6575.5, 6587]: 0.5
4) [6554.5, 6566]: 1.4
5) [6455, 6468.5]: 0.1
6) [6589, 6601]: 0.9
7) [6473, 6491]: -1.2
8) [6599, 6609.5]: 0.3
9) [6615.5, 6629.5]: -0.6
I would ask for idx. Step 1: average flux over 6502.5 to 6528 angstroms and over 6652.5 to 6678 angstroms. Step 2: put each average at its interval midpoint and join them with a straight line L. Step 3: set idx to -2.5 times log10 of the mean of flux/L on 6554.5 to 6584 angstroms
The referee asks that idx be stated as 0.09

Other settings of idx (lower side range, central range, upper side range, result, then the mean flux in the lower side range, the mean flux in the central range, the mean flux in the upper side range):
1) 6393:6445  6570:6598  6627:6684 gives 0.08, 2.44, 2.22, 2.37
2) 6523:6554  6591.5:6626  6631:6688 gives -0.02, 2.32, 2.39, 2.37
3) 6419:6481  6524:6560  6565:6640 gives 0.05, 2.4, 2.25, 2.34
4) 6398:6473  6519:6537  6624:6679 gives 0.06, 2.43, 2.28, 2.39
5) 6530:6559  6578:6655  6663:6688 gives -0.03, 2.26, 2.38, 2.35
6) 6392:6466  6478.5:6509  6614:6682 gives 0.02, 2.41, 2.37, 2.4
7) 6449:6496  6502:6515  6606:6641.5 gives 0.04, 2.46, 2.37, 2.45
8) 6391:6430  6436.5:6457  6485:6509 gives 0.02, 2.44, 2.35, 2.34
